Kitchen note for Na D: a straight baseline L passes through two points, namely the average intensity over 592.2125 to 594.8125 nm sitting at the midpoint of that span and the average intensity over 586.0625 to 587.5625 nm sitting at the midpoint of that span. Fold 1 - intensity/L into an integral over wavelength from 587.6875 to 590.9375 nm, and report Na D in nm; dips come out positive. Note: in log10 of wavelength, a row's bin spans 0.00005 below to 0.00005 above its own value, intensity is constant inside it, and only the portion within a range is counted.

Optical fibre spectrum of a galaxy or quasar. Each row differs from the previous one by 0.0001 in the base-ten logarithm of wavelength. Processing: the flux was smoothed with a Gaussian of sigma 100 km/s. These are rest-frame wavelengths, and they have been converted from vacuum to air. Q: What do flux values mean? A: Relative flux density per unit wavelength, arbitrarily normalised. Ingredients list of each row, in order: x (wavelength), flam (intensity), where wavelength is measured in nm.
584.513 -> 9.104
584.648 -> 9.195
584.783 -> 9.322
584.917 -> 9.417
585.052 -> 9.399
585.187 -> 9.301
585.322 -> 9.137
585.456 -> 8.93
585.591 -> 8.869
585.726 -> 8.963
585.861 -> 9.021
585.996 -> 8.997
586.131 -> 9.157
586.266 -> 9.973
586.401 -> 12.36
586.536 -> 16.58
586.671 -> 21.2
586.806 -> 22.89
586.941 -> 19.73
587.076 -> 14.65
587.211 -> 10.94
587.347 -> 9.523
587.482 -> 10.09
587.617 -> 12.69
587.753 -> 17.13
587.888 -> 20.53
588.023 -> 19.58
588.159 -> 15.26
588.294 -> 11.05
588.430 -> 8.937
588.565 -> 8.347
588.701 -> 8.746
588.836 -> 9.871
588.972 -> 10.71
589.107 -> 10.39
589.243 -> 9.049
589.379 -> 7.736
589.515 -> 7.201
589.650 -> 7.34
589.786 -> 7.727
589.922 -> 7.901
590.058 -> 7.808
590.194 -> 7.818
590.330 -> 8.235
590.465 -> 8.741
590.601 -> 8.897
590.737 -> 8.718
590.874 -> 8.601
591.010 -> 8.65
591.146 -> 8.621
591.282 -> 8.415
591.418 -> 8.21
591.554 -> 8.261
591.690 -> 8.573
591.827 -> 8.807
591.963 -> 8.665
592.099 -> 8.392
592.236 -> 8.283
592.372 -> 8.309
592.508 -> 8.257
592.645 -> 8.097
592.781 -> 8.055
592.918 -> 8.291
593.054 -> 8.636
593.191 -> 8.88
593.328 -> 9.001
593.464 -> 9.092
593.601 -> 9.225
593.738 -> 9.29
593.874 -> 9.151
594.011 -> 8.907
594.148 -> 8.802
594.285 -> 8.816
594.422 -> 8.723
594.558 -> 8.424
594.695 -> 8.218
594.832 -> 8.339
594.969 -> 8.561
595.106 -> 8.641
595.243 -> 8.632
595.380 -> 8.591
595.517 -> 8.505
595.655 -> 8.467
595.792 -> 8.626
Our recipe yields 0.54 nm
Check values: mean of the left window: 14.3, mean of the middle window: 10.3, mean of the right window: 8.66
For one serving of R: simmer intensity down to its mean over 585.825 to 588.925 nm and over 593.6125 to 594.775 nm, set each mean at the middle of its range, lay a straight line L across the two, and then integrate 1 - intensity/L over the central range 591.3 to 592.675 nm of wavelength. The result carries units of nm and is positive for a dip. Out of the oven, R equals 0.25 nm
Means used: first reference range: 13.4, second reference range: 8.81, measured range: 8.39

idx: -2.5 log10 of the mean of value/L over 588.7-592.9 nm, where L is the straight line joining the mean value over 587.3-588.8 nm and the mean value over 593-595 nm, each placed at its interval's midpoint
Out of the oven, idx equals 0.278 mag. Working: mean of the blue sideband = 12.9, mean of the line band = 8.48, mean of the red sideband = 8.81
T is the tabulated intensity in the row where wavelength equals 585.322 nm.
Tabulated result 9.137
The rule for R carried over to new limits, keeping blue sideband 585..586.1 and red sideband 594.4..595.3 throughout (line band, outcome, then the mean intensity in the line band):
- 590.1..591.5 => 0.04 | 8.48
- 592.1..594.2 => -0.02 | 8.67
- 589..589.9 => 0.05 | 8.33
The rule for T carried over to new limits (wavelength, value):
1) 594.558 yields 8.424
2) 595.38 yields 8.591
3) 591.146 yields 8.621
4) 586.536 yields 16.58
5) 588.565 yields 8.347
